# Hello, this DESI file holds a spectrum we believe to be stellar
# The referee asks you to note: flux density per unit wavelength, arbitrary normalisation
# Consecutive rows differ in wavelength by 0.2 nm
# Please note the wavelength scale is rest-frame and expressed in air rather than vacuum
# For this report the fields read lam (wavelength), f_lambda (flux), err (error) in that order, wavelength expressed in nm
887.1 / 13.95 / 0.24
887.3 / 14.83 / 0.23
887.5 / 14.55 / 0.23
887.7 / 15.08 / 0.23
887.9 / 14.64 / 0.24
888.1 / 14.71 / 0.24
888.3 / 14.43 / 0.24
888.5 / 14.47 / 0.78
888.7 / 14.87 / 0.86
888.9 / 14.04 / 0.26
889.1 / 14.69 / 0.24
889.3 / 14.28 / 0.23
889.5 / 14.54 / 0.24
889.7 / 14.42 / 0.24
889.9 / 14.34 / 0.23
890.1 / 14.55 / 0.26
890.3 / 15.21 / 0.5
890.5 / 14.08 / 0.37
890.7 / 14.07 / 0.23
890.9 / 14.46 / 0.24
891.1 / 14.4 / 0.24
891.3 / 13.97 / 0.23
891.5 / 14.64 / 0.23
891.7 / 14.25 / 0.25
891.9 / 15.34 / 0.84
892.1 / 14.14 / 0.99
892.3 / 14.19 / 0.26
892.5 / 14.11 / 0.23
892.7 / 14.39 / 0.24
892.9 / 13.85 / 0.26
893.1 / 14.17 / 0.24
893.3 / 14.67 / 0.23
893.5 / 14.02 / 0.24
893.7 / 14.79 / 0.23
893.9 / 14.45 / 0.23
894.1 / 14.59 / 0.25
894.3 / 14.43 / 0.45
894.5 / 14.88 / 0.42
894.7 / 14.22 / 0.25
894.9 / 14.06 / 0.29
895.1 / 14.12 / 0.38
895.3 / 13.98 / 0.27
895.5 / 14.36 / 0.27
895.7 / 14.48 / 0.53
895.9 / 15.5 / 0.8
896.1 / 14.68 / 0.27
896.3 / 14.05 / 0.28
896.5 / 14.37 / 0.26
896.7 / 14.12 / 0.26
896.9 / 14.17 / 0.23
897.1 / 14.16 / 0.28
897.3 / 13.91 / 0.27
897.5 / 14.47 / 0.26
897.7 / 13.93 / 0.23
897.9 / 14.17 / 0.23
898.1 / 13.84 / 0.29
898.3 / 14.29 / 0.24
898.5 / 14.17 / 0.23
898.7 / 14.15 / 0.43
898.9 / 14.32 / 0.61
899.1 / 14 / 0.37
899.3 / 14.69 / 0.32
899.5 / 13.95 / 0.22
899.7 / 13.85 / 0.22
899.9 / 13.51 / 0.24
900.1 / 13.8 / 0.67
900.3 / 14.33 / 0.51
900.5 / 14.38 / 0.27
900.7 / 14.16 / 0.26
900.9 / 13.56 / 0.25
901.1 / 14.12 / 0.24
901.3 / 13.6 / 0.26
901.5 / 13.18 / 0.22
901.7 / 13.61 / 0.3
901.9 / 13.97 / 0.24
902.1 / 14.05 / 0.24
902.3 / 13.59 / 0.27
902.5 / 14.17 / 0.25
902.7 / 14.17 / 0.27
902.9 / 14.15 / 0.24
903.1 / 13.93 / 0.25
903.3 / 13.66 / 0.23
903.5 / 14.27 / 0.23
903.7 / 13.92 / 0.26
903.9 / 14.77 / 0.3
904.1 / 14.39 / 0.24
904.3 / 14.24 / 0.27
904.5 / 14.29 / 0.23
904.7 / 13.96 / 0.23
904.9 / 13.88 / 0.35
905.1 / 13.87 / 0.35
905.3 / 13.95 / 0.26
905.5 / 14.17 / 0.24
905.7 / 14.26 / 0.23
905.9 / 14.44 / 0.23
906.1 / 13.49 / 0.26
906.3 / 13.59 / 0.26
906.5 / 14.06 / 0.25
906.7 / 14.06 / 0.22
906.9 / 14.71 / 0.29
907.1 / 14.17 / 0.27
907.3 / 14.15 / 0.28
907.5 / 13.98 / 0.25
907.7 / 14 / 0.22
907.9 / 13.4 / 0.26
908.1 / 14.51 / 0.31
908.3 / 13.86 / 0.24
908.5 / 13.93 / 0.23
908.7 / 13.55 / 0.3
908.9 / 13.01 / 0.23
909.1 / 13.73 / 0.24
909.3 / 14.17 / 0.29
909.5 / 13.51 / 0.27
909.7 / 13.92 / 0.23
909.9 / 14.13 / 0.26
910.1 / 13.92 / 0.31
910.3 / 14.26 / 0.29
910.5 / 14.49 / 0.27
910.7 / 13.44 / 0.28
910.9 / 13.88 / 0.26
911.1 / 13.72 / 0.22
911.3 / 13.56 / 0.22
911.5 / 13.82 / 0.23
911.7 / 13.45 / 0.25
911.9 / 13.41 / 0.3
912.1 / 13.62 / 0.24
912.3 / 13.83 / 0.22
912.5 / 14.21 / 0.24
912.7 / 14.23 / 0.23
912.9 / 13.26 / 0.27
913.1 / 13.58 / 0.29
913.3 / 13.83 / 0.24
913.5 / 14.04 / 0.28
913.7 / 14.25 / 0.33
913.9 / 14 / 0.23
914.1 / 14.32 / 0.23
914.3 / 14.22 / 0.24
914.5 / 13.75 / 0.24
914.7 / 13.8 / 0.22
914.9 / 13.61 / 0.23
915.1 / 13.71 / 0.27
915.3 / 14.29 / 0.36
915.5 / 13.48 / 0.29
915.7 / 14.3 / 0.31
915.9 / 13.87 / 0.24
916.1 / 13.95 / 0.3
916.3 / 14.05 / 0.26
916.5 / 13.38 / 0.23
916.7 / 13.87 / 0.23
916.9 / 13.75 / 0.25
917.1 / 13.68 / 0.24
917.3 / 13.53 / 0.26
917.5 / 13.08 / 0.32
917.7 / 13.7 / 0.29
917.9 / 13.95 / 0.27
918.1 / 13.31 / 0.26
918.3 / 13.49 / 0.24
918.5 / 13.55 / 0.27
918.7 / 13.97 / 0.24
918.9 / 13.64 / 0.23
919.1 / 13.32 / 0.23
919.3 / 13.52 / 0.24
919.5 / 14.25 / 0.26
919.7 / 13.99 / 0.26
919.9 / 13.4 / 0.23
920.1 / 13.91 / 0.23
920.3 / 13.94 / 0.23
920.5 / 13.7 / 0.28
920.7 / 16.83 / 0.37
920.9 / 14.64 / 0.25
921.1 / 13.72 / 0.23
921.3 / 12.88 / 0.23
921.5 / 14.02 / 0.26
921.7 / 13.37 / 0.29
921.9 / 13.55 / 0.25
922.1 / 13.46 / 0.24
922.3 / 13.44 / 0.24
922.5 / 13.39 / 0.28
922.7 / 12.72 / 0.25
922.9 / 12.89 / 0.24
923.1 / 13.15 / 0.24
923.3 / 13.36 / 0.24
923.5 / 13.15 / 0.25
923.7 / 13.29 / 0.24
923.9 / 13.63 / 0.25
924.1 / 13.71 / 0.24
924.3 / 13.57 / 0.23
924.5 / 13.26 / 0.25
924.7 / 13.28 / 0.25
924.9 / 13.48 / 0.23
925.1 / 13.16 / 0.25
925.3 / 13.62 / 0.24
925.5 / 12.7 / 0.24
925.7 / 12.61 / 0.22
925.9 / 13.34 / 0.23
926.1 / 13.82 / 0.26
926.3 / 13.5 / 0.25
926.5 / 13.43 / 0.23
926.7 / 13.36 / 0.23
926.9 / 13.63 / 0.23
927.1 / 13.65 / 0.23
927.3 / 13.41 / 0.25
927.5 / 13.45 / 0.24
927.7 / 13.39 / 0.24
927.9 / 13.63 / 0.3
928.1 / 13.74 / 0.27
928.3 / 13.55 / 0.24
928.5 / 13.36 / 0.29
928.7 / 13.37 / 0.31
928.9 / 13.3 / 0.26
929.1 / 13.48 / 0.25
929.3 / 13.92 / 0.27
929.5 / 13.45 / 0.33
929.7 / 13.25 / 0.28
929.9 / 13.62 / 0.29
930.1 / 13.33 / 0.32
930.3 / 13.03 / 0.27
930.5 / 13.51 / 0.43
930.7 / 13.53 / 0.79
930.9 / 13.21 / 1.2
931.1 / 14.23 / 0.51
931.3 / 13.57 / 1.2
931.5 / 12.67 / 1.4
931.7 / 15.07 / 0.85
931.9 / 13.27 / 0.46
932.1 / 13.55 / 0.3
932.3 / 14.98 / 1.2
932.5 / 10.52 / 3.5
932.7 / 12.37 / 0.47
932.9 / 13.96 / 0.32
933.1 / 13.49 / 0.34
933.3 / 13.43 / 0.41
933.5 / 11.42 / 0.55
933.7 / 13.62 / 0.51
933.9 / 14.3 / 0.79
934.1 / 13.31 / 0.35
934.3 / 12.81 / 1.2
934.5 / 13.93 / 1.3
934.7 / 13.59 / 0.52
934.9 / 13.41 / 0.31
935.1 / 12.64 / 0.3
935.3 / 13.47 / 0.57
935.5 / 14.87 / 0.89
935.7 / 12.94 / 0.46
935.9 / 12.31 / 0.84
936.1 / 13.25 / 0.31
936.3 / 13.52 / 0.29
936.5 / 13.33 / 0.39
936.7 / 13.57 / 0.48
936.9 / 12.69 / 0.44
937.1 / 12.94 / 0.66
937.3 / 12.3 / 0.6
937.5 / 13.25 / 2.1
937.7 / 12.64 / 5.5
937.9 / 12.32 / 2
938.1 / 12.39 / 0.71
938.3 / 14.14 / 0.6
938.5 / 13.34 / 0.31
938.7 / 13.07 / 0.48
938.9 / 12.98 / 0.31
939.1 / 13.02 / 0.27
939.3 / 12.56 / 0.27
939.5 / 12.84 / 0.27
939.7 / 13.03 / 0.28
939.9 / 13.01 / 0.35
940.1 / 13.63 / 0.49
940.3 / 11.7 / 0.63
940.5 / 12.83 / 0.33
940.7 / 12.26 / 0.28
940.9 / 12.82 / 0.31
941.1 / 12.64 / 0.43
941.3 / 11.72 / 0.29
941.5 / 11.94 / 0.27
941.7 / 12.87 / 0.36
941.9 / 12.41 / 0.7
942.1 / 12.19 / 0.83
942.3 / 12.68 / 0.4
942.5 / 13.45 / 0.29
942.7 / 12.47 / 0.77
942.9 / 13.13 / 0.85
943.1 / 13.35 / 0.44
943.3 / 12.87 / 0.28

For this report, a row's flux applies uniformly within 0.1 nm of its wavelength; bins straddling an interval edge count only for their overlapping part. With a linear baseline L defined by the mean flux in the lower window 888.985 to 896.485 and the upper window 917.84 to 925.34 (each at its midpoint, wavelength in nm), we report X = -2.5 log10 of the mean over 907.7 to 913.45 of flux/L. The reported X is 0.01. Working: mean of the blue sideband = 14.4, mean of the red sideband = 13.6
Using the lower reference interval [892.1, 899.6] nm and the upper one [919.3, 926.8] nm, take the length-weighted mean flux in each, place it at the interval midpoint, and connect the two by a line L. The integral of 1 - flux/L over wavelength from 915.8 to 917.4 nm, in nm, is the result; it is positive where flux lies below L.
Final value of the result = 0.00 nm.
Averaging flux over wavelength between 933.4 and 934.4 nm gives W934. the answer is 13.1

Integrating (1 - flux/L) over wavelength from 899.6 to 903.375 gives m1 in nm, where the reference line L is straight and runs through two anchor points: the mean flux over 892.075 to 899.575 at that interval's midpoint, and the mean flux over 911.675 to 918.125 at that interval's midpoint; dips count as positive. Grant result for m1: 0.07 nm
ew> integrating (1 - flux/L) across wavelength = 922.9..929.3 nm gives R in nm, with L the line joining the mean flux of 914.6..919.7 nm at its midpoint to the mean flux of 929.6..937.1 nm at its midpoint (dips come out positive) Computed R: 0.052 nm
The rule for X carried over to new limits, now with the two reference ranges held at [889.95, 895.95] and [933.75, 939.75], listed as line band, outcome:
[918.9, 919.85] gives -0.01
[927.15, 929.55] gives -0.01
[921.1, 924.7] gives 0.02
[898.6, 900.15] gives 0.01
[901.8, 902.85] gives 0.01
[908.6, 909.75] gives 0.02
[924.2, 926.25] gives 0.02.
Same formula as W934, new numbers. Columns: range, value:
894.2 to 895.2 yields 14.3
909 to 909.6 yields 13.8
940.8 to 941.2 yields 12.7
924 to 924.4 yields 13.6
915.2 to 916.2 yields 14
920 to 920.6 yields 13.8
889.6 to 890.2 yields 14.4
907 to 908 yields 13.9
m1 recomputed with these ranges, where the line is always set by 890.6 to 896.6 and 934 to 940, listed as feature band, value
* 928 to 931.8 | -0.061 nm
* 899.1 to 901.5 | 0.039 nm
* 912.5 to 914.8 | -0.024 nm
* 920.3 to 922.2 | -0.061 nm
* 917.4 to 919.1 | 0.012 nm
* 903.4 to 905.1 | -0.014 nm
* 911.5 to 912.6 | 0.011 nm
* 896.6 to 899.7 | 0.023 nm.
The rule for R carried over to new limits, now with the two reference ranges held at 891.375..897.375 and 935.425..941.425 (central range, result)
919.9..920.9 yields -0.07 nm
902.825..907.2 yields -0.03 nm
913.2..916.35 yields -0.06 nm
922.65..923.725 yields 0.03 nm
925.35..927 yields 0.00 nm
